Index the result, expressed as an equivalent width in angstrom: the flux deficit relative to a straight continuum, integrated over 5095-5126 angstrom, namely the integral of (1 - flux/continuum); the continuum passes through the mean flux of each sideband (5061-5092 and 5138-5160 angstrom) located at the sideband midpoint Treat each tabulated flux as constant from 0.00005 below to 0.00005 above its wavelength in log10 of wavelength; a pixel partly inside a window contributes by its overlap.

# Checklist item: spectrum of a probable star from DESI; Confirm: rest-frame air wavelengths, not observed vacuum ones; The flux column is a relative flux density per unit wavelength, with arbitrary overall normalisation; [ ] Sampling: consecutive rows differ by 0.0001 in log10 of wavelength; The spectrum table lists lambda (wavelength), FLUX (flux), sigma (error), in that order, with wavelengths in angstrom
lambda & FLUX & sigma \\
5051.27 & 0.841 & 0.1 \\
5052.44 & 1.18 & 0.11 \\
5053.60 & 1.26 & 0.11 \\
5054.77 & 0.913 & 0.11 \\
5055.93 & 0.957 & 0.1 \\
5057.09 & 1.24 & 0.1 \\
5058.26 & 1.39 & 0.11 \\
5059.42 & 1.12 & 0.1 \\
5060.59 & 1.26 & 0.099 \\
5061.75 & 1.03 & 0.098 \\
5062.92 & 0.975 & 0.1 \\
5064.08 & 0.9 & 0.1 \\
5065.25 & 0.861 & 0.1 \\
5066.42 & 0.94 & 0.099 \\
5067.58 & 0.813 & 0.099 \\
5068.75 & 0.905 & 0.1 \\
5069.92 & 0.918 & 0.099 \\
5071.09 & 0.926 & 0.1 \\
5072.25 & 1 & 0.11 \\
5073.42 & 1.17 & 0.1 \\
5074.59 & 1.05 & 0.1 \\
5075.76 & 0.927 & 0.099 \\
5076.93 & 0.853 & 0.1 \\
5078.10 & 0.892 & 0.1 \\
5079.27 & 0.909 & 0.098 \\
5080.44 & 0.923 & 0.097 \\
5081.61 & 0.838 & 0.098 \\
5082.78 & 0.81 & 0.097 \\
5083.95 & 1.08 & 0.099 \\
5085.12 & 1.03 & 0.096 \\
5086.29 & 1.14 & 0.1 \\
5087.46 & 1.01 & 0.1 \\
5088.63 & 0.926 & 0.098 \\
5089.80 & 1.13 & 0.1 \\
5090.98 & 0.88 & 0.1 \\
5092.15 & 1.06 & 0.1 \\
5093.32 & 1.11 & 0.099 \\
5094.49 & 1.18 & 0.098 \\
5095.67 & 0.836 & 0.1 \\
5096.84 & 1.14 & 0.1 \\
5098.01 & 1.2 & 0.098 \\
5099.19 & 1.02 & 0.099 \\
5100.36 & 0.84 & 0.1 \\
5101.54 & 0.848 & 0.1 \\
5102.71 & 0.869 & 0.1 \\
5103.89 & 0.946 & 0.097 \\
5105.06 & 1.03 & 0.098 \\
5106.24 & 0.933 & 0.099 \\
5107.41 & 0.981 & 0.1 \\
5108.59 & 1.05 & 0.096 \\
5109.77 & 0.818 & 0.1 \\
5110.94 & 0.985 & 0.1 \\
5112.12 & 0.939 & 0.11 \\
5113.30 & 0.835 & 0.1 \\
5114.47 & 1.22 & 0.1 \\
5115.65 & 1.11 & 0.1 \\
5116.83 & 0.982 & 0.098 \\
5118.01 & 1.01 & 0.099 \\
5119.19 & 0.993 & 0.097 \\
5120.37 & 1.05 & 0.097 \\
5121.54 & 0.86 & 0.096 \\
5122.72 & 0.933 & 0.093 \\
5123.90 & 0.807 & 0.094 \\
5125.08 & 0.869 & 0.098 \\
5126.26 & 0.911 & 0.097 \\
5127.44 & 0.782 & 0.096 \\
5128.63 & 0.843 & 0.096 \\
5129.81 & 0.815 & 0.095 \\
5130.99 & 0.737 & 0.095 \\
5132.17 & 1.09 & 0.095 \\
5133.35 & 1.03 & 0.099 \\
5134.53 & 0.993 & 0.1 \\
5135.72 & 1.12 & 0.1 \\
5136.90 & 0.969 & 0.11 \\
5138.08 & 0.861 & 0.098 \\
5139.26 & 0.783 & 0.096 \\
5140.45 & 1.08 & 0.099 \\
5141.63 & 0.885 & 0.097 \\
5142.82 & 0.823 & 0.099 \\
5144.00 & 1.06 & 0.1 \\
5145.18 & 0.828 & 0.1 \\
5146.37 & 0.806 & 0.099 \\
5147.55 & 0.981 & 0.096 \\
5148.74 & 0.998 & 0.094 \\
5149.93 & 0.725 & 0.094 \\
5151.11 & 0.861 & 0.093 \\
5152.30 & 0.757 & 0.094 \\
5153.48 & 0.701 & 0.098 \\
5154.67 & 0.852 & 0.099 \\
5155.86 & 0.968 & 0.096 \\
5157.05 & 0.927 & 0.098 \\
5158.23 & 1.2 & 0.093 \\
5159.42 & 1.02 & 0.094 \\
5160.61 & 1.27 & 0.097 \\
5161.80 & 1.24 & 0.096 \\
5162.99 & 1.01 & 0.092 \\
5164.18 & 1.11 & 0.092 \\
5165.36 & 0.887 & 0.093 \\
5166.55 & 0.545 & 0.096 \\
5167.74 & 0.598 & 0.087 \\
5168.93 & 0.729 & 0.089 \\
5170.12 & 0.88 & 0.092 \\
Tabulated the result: -1.1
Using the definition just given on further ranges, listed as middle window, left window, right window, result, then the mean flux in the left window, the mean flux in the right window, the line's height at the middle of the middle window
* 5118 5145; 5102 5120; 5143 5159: 0.4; 0.98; 0.897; 0.937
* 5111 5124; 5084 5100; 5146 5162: 0.3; 1.05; 0.945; 1.01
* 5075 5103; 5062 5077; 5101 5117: -0.6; 0.946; 0.968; 0.957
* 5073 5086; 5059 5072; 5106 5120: 0.3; 0.967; 0.99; 0.974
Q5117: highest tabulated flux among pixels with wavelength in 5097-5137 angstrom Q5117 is 1.22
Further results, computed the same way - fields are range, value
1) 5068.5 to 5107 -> 1.2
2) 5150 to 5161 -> 1.27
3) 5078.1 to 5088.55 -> 1.14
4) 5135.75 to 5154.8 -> 1.08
